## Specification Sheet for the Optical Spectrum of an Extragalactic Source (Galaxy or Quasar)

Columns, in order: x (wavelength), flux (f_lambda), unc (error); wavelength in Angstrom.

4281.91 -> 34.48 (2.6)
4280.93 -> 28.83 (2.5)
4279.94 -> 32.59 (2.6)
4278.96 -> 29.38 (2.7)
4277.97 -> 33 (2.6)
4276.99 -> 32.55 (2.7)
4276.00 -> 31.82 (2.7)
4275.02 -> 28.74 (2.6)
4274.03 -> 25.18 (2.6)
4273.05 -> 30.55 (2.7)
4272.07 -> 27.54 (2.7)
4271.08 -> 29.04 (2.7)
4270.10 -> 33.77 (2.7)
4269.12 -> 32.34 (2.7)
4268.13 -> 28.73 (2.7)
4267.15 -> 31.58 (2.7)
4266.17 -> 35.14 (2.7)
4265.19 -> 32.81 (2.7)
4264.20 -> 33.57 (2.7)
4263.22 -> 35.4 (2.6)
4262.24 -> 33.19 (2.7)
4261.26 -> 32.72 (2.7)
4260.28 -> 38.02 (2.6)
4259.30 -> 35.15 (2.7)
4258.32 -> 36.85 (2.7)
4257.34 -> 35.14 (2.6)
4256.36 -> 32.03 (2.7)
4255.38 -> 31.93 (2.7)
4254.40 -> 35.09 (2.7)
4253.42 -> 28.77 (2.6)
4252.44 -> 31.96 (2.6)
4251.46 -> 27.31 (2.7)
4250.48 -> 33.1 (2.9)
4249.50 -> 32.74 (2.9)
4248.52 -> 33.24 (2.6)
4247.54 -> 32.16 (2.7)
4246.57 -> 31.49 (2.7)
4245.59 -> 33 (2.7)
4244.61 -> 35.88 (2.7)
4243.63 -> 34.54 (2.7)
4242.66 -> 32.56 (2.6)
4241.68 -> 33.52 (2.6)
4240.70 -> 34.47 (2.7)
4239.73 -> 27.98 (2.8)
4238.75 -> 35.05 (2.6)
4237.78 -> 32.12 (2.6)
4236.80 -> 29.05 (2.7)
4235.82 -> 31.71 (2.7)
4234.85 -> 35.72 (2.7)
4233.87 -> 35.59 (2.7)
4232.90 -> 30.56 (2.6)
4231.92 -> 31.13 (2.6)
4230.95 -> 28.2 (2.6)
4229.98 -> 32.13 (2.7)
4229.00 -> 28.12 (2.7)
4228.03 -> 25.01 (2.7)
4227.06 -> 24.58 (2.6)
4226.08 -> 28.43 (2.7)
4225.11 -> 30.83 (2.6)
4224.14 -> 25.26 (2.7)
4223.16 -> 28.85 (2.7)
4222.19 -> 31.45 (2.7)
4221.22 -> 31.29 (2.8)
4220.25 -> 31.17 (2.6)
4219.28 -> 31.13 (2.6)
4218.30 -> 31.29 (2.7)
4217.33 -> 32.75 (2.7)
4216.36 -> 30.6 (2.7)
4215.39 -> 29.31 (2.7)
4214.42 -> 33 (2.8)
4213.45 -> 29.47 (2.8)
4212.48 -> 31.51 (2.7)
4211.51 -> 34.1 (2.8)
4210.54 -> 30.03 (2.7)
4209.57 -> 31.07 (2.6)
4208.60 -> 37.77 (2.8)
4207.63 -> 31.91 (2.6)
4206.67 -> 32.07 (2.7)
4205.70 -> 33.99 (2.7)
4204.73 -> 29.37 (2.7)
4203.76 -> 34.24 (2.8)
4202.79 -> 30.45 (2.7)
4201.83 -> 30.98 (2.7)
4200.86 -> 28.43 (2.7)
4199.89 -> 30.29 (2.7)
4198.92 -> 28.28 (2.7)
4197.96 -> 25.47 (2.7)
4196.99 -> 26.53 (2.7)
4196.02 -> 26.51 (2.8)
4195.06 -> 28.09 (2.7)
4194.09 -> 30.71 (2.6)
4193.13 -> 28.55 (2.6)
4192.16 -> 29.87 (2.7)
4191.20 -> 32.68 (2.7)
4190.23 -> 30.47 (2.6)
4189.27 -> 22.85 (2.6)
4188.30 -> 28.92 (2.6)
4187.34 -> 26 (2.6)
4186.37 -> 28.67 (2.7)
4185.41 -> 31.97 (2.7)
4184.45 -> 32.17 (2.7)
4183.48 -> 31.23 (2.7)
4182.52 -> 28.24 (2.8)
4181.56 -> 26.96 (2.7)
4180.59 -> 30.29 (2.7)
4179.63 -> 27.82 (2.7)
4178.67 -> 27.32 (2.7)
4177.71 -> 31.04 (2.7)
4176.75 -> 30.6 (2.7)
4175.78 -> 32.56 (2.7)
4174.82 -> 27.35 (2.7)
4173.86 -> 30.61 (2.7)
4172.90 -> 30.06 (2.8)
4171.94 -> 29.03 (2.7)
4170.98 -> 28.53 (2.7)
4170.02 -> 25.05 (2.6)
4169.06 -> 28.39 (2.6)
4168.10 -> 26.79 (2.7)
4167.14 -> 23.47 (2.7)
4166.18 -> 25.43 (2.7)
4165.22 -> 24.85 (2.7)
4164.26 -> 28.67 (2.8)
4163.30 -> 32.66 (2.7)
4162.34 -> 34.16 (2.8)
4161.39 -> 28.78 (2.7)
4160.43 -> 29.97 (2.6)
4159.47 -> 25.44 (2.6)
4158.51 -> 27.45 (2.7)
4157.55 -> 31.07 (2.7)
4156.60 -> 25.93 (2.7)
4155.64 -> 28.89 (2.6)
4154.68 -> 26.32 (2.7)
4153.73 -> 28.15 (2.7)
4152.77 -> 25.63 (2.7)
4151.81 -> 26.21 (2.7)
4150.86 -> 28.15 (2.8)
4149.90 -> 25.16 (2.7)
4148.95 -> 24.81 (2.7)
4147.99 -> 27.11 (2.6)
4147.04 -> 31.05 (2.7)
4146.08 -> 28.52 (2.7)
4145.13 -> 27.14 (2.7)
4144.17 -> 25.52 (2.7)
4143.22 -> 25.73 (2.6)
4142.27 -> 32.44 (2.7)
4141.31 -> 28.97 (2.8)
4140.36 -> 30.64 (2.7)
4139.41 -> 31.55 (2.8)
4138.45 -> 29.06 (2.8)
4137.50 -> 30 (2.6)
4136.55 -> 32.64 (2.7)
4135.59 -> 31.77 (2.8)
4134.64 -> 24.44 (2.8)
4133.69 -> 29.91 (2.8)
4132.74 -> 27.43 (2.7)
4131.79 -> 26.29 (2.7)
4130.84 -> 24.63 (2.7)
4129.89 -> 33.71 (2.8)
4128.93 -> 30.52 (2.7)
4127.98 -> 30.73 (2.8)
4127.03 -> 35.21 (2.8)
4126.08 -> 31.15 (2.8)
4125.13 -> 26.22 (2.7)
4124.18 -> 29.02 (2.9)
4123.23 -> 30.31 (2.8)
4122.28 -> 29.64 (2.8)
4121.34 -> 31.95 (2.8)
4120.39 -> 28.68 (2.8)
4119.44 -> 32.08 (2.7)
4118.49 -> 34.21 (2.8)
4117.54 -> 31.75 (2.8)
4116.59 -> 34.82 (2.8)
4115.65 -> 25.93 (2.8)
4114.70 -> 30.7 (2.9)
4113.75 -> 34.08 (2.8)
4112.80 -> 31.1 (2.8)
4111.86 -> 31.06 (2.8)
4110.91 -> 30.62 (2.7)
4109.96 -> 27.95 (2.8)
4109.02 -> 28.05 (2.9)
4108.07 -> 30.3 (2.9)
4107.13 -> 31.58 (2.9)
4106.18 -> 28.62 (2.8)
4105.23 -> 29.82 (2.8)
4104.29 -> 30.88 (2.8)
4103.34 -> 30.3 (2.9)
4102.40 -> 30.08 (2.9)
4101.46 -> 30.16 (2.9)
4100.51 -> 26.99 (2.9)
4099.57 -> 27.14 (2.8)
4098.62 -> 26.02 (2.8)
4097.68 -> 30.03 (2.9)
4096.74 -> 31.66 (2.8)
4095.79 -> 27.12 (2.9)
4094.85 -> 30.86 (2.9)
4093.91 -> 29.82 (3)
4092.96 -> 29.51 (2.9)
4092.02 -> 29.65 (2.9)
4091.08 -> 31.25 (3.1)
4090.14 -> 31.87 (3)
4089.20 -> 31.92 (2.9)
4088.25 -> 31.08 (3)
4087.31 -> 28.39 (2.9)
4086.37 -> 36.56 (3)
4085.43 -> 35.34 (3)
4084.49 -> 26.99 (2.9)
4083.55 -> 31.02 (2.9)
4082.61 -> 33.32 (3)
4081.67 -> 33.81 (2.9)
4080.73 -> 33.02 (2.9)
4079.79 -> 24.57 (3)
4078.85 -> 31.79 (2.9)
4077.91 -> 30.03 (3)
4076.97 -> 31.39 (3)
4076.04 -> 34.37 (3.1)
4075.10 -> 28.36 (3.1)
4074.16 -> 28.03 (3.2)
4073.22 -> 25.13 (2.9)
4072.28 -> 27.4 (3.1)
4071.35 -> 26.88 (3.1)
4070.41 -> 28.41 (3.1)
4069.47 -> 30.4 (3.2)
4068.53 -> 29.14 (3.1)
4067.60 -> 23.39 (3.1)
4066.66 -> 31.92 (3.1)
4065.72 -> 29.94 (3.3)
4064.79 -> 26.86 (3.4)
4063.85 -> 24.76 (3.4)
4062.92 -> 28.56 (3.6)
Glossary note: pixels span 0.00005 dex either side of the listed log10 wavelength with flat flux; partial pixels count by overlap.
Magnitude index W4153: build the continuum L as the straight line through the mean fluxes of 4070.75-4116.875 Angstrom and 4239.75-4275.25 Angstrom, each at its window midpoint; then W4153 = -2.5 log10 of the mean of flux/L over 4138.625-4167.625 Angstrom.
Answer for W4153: 0.109 mag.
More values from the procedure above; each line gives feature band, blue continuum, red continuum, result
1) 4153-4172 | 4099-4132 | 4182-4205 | 0.064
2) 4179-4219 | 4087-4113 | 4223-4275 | 0.034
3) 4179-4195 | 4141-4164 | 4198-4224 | 0.028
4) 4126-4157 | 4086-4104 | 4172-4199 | 0.033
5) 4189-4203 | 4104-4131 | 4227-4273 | 0.101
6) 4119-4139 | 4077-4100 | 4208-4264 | 0.041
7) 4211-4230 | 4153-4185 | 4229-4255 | 0.042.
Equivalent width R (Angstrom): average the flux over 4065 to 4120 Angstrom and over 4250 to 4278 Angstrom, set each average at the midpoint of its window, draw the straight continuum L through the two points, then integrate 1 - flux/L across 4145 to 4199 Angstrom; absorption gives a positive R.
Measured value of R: 4.8 Angstrom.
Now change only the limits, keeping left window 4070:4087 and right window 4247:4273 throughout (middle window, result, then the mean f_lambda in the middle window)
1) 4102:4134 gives 0.60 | 30.3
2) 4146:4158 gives 1.48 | 27.4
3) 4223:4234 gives 1.16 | 28.9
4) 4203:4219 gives 0.01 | 32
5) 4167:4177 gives 0.95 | 28.5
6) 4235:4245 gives -0.12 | 32.8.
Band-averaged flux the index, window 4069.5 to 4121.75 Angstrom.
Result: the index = 30.3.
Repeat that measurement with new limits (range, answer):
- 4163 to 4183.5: 28.4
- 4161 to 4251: 30.2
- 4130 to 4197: 28.5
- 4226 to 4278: 31.9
